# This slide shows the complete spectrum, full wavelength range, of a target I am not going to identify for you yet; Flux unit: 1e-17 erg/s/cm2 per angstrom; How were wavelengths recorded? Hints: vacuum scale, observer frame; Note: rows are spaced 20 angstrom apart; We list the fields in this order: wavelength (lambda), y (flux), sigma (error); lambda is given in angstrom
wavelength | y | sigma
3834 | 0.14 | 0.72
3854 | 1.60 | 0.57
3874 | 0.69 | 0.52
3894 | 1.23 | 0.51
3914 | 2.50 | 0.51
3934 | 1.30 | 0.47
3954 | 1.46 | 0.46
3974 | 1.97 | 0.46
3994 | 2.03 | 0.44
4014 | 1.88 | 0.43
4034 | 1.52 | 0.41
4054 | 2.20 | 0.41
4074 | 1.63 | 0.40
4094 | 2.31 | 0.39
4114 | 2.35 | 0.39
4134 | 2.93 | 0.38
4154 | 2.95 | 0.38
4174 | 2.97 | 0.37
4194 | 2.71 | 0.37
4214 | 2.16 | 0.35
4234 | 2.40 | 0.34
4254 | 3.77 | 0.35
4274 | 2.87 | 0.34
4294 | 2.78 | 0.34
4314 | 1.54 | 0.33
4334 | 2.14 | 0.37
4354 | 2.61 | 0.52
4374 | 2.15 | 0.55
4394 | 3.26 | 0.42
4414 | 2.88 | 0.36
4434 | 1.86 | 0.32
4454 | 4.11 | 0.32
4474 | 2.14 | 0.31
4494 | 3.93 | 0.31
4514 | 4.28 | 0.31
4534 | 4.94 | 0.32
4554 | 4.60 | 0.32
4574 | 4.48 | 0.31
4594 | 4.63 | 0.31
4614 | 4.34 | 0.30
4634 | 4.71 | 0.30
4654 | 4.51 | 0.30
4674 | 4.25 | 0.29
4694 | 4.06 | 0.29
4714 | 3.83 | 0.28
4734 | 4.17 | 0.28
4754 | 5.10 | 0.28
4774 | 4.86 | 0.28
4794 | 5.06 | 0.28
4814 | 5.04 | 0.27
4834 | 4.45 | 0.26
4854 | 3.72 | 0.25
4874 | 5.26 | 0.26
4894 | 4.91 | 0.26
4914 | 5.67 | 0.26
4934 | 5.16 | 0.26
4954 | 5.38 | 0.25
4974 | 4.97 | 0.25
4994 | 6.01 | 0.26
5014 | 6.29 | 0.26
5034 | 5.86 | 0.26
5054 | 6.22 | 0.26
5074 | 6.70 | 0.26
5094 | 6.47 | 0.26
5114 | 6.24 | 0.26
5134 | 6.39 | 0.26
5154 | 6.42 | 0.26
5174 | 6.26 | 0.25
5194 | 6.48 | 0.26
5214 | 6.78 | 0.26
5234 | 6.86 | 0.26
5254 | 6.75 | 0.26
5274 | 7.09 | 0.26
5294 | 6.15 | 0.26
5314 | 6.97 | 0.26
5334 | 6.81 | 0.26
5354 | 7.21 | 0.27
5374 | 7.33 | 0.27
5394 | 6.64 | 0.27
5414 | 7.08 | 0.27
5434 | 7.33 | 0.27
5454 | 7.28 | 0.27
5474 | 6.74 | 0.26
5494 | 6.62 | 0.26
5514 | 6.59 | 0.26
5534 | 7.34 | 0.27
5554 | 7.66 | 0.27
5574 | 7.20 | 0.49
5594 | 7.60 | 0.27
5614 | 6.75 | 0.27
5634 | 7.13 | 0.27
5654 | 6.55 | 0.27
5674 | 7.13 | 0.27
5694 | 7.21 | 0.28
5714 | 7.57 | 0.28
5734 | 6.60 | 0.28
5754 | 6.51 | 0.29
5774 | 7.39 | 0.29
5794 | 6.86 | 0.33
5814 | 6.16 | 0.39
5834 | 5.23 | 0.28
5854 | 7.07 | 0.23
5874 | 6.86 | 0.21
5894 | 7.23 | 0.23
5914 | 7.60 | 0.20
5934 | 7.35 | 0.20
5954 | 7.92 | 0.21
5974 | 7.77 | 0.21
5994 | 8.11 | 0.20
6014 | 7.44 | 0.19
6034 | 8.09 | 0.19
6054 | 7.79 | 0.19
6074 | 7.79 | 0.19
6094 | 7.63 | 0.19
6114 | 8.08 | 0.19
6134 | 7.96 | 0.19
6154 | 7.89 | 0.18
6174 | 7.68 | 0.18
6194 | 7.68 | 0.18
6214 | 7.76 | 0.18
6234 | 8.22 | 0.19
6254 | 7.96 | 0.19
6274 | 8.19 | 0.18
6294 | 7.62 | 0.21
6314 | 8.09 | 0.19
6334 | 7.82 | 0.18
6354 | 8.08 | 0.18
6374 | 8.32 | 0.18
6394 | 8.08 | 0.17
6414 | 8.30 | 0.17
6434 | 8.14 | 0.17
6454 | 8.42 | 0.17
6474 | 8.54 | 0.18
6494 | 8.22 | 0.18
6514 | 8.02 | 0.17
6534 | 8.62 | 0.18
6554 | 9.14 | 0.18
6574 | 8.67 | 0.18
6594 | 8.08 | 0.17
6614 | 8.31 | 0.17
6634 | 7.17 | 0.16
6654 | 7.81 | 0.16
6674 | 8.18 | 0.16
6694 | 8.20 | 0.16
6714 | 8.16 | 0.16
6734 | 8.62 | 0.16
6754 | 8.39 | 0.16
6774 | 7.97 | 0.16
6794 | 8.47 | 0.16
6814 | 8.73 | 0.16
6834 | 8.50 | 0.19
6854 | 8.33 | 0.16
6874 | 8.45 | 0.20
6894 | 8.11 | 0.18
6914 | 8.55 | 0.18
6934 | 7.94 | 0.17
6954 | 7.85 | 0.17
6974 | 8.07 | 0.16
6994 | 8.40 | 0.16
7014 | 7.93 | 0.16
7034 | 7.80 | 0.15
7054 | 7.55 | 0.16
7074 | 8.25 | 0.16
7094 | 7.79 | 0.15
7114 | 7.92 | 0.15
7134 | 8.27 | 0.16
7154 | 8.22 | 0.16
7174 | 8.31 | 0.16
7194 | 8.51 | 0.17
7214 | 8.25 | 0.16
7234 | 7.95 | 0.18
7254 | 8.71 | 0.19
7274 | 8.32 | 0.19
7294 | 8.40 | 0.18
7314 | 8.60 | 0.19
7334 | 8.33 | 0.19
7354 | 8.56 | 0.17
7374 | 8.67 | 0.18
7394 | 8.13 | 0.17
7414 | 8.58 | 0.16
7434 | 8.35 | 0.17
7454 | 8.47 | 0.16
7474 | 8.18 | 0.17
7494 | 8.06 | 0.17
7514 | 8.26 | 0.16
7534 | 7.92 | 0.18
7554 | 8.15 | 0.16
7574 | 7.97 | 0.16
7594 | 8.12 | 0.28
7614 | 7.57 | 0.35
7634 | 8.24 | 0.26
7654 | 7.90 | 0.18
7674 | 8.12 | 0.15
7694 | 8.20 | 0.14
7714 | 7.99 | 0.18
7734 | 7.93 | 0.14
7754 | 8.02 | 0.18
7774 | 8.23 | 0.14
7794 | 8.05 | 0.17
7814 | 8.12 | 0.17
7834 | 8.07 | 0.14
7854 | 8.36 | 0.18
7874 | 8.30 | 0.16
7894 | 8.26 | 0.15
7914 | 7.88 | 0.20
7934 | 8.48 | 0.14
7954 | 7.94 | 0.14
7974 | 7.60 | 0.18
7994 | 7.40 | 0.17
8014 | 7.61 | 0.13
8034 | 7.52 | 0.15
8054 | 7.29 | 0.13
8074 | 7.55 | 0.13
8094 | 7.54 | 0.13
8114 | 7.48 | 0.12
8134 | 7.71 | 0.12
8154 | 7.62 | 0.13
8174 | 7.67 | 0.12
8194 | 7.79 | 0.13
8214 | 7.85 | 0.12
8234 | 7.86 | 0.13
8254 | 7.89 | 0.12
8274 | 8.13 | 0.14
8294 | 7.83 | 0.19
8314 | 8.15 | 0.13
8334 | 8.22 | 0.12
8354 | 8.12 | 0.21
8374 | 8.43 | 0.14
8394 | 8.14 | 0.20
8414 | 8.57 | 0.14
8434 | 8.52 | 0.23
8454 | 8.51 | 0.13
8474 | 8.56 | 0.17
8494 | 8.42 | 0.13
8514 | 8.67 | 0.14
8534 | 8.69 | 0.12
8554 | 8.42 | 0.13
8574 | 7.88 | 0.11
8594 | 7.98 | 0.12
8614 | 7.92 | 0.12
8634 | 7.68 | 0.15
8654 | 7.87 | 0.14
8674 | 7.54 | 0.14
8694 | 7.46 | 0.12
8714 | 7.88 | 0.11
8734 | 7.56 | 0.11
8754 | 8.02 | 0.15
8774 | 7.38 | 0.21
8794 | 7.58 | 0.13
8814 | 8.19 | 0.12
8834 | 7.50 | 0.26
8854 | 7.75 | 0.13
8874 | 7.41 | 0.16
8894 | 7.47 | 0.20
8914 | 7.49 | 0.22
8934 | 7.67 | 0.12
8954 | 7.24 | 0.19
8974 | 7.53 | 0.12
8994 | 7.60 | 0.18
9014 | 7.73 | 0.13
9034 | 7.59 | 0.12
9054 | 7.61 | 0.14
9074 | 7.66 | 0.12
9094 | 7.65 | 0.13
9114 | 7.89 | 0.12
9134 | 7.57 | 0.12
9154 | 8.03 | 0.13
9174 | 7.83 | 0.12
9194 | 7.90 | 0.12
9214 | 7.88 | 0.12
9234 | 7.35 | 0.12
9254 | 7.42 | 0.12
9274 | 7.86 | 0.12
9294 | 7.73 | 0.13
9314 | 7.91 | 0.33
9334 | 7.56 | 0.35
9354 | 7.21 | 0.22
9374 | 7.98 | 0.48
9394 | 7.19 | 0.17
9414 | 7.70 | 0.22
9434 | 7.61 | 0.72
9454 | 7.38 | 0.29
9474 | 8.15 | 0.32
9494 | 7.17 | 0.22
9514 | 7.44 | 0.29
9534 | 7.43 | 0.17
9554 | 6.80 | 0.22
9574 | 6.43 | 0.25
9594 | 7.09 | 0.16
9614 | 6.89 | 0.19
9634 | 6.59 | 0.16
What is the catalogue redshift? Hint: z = 0.13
